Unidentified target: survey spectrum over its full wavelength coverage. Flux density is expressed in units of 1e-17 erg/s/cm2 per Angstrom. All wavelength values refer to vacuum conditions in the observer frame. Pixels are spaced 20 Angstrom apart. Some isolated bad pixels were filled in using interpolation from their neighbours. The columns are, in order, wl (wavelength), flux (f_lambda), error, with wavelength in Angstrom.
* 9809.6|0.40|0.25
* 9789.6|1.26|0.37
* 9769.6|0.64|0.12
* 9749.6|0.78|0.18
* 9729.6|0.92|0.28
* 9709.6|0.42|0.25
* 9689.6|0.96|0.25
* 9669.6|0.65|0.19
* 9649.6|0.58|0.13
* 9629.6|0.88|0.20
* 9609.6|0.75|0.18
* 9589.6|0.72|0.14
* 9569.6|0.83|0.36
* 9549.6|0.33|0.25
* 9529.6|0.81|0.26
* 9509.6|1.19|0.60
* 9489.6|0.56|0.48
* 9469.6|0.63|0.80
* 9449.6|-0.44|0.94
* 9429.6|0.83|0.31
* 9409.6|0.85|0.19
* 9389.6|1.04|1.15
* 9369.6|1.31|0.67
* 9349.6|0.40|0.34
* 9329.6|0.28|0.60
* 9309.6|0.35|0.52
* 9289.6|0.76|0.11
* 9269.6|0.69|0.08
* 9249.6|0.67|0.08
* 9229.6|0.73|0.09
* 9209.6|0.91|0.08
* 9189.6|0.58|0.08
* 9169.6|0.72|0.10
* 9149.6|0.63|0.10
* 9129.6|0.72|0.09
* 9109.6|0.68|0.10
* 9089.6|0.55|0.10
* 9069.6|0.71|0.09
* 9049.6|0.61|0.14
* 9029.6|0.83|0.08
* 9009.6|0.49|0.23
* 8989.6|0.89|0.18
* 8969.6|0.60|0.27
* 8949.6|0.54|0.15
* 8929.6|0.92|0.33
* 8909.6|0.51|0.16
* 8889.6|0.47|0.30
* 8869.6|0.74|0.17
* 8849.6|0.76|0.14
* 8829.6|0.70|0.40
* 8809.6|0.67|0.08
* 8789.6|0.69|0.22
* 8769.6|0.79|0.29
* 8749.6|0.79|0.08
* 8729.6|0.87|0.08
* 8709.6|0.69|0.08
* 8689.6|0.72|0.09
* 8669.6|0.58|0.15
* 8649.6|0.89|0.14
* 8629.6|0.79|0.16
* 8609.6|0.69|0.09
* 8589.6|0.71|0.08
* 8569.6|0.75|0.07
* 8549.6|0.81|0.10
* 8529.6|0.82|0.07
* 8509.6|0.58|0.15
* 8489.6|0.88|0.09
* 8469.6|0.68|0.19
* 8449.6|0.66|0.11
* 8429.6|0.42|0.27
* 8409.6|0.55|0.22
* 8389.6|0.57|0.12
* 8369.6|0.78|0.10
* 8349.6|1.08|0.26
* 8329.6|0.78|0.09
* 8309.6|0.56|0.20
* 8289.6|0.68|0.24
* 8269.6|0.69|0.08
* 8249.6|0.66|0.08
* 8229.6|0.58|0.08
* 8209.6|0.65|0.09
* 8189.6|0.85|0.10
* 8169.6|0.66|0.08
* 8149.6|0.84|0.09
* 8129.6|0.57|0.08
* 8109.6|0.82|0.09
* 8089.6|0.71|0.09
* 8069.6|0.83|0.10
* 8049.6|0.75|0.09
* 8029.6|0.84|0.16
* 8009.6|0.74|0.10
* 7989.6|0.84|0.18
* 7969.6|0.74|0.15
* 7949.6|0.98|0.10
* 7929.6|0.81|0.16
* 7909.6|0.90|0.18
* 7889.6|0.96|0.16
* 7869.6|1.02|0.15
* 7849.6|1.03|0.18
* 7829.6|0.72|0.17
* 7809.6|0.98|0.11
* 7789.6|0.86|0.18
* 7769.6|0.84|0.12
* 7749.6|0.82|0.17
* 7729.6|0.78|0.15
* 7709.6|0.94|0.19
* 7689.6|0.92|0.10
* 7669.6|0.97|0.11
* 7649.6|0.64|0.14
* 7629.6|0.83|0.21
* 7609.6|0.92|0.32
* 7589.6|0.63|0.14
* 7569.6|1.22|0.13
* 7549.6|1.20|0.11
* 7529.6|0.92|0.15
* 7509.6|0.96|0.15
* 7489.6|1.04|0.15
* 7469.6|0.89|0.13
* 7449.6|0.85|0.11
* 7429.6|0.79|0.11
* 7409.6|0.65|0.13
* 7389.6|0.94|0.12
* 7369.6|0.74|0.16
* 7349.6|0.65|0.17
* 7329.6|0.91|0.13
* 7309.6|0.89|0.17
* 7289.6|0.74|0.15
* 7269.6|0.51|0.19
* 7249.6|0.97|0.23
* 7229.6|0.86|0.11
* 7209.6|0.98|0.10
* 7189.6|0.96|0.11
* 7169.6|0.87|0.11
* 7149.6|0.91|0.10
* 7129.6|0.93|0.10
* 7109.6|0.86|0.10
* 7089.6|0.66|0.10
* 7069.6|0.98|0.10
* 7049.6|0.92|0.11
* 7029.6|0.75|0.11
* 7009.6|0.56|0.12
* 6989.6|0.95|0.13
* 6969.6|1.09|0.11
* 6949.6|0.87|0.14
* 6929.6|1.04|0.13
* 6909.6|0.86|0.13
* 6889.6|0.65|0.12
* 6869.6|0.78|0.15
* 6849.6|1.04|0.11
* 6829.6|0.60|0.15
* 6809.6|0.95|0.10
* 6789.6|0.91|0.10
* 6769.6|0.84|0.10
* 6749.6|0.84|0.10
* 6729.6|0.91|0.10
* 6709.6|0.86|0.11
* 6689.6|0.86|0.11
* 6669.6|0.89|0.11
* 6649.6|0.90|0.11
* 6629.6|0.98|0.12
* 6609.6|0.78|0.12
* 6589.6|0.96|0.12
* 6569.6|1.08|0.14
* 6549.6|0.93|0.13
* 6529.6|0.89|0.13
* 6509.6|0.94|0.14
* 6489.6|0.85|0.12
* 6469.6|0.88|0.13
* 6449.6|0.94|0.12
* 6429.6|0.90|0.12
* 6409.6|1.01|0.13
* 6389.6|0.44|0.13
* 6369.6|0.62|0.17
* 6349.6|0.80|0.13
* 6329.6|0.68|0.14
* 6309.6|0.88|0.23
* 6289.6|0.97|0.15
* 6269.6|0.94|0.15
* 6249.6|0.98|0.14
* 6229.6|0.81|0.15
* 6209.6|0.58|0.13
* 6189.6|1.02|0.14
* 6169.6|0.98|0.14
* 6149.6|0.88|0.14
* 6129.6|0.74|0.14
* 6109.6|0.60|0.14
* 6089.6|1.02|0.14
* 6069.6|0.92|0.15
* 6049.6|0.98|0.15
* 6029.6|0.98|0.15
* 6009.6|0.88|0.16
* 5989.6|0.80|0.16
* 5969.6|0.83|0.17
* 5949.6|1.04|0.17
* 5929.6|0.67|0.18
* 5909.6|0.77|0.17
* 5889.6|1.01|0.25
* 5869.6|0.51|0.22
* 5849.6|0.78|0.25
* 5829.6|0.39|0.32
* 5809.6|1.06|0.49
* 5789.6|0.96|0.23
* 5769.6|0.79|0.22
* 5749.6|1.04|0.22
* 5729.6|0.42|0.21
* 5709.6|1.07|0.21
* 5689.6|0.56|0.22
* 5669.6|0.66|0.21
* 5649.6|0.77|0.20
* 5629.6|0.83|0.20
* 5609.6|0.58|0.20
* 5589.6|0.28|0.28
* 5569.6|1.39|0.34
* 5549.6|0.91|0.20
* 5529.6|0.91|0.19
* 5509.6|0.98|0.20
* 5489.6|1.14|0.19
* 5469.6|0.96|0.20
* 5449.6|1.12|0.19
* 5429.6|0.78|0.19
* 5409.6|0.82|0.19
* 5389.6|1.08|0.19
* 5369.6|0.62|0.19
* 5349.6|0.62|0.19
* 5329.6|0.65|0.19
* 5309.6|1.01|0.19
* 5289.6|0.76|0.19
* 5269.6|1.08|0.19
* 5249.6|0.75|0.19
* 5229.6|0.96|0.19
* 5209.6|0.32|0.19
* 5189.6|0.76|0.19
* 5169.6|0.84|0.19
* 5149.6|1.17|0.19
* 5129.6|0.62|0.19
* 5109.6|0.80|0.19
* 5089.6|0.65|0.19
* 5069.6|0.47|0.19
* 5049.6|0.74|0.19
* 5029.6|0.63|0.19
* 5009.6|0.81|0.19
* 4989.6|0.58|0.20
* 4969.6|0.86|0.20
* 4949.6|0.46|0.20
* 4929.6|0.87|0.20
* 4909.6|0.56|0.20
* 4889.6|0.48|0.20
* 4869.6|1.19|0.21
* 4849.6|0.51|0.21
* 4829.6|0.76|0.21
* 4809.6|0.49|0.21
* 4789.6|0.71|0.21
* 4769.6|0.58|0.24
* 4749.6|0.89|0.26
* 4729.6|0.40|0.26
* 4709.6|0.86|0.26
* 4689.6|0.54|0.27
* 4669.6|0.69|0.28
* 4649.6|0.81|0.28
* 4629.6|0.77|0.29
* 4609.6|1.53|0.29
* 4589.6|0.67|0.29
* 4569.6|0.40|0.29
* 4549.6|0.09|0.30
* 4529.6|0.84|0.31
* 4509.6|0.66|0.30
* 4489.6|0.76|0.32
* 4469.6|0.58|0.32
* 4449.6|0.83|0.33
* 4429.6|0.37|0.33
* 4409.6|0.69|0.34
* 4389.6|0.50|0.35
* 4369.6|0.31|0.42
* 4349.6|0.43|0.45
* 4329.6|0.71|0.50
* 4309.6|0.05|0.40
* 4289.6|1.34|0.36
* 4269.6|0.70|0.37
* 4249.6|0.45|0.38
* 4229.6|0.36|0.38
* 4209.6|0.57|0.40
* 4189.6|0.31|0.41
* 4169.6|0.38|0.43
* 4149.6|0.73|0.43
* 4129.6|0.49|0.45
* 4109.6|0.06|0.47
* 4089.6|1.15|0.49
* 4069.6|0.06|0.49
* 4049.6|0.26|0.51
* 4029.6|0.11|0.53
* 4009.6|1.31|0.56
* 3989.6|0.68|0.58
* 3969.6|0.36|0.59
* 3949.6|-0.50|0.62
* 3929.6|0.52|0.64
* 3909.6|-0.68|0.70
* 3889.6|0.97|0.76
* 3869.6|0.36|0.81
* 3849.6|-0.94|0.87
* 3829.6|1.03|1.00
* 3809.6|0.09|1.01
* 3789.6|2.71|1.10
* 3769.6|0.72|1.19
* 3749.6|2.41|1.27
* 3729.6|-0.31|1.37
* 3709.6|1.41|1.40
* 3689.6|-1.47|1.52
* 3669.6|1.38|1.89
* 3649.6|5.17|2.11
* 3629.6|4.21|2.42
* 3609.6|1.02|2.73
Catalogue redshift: 0.149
